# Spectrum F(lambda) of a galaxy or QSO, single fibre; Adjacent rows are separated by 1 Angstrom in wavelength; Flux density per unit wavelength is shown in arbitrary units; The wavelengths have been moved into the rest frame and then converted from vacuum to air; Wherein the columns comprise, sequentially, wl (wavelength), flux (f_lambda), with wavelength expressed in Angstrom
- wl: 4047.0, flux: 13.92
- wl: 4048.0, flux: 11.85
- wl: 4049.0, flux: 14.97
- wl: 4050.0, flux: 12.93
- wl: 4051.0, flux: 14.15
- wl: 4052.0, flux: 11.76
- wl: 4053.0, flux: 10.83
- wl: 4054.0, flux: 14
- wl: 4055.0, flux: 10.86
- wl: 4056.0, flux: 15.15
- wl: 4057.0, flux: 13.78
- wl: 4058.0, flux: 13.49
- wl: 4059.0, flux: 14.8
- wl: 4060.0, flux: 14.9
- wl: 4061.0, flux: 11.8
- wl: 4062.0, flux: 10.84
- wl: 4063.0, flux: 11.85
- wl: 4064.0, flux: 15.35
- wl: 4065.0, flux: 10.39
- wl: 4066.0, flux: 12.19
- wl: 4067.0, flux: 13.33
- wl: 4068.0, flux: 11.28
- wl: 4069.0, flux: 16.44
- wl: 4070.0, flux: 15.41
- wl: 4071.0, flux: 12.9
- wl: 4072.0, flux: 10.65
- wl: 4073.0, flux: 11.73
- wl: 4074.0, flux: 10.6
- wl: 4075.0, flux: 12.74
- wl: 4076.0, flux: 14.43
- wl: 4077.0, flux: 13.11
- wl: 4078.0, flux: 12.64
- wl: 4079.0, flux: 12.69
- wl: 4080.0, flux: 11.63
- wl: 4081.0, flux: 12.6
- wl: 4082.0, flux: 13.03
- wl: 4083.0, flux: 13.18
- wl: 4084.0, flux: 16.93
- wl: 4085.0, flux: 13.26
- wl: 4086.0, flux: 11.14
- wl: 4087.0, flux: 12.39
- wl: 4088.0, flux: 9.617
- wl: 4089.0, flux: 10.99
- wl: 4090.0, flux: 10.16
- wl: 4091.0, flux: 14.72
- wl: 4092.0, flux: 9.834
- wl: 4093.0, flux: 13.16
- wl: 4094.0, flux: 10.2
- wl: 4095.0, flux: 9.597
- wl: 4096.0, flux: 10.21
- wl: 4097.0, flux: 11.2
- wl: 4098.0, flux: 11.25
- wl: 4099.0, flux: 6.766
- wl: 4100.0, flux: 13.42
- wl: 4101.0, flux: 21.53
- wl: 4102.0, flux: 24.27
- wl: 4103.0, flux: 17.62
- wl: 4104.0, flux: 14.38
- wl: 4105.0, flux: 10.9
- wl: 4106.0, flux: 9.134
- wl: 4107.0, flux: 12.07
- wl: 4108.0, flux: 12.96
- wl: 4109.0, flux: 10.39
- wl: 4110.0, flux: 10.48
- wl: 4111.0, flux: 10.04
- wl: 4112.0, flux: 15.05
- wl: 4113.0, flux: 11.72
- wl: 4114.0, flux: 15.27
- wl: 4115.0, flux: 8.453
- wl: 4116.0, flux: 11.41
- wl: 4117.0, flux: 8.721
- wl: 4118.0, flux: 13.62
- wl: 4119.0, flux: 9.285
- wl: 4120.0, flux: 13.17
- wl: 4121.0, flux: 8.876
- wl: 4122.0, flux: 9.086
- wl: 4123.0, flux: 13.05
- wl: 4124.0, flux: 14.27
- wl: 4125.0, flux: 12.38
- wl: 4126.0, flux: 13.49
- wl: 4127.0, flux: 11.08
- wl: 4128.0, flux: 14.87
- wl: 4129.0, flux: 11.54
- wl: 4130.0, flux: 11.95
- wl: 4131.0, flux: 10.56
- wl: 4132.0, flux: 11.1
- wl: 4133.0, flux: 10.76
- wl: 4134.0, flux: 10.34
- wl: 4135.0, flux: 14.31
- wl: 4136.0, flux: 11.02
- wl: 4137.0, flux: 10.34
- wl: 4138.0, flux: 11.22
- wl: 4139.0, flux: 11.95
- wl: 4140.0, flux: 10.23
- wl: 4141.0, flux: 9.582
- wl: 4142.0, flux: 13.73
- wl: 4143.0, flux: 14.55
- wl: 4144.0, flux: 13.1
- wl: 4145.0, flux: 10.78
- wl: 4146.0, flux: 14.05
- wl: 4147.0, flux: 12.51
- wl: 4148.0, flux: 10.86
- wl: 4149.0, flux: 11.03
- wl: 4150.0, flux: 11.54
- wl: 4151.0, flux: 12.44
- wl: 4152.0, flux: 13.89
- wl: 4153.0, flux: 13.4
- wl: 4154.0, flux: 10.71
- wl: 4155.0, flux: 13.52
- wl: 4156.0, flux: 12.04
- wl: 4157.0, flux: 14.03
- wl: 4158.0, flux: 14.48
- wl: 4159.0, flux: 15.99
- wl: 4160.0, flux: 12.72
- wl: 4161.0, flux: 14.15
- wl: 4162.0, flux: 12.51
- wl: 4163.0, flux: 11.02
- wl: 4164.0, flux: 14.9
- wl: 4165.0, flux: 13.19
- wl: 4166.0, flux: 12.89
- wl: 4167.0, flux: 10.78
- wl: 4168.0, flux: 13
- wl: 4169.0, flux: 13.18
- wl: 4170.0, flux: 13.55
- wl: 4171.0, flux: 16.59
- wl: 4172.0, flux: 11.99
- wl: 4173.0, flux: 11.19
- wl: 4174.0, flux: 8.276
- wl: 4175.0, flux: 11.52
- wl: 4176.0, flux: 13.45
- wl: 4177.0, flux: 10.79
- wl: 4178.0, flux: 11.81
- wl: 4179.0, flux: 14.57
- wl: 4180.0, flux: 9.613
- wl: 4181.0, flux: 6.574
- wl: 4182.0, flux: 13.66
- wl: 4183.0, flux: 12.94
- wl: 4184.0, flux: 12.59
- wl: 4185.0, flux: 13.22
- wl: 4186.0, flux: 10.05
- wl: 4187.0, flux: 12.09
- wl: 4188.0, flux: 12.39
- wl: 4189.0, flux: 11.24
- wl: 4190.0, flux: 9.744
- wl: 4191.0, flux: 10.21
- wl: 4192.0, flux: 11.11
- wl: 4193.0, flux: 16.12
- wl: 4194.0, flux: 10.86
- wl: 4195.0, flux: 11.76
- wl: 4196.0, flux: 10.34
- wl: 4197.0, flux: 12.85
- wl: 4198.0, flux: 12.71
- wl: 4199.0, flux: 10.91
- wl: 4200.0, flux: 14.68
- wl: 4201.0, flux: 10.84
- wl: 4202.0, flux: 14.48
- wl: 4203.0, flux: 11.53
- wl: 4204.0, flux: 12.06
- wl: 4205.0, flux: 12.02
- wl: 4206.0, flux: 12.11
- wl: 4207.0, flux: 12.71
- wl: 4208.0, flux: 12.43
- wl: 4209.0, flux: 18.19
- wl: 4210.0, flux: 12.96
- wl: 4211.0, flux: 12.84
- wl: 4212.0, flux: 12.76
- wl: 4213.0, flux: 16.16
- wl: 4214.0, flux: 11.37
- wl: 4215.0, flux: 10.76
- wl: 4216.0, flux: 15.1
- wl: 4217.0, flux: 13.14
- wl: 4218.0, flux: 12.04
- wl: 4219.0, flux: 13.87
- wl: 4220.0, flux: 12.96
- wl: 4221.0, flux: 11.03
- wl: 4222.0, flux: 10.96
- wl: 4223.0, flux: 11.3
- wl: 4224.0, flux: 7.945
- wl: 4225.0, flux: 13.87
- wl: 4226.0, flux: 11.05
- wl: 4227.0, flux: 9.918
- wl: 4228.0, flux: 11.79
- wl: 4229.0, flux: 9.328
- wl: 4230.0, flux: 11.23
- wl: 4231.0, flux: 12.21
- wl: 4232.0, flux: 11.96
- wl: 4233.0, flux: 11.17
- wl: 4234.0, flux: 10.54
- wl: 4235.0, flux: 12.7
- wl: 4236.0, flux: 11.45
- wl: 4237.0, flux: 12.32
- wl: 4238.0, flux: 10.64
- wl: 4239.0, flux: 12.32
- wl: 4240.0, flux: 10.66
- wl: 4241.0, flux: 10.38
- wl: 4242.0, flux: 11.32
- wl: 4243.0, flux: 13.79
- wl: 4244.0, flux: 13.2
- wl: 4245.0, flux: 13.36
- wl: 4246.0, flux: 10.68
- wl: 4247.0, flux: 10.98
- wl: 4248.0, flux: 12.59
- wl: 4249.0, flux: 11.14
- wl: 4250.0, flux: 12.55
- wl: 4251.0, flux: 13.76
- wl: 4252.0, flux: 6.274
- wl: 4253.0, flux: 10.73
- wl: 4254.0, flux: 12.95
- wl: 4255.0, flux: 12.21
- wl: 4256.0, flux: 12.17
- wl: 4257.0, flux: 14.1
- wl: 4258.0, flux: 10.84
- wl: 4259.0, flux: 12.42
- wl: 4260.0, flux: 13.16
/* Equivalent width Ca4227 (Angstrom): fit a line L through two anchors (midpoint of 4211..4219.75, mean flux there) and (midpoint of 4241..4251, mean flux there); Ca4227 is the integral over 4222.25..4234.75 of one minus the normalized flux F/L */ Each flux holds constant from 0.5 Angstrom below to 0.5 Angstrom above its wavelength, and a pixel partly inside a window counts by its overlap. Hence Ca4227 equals 1.6 Angstrom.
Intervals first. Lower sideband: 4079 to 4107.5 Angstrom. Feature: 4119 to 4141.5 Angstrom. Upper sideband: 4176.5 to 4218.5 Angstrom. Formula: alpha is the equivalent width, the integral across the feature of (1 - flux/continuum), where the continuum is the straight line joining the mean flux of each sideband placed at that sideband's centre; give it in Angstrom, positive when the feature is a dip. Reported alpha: 1.8 Angstrom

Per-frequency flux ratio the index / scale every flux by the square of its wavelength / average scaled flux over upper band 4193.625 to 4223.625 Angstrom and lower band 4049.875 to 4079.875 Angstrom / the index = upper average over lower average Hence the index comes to 1.05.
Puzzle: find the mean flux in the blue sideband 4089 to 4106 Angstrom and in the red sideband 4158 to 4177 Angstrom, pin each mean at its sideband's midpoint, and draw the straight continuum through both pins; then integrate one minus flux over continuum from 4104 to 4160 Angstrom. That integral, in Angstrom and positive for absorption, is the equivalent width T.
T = 3.8 Angstrom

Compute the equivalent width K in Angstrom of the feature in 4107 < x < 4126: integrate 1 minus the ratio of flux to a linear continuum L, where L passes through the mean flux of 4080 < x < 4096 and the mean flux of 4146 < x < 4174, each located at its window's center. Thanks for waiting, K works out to 1.06 Angstrom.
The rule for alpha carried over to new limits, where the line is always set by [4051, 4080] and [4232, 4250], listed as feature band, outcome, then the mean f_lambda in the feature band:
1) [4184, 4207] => 0.1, 12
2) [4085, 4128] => 1.6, 12.1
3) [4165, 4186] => 0.1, 12.1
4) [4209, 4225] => -0.9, 12.6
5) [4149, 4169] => -1.1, 13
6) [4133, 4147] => 0.5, 11.9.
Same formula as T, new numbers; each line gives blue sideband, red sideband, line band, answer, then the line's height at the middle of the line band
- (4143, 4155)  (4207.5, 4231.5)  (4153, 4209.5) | -0.4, 12.3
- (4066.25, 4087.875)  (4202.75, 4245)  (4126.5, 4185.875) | 1.0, 12.5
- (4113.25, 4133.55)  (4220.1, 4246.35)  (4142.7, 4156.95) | -1.1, 11.6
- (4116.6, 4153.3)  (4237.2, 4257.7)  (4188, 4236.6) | -1.3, 11.8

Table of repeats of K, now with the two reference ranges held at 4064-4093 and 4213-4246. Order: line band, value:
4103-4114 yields 0.24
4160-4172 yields -1.05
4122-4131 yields -0.13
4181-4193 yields 0.29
